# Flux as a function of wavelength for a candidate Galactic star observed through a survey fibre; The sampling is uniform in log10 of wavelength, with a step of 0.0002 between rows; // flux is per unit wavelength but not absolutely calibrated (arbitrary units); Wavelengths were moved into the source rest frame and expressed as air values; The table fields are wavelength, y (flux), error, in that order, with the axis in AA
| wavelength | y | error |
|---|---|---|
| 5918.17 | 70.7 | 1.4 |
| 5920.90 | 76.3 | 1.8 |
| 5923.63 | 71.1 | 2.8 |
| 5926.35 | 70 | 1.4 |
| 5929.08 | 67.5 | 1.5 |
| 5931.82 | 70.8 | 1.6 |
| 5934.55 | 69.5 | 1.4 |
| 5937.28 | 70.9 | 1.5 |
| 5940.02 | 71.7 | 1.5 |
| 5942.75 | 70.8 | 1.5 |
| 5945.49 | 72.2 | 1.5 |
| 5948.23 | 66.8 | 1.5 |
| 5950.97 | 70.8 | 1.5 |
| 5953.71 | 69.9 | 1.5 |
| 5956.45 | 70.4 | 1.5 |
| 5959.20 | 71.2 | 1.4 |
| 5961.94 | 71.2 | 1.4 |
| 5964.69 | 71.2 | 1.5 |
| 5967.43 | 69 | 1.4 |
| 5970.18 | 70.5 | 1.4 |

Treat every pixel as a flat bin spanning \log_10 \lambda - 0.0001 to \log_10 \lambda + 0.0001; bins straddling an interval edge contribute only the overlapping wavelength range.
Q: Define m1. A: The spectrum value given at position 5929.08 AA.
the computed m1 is 67.5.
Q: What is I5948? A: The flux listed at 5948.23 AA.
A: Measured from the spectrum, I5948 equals 66.8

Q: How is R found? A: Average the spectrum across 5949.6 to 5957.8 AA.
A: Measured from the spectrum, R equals 70.4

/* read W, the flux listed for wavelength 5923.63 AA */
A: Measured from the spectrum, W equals 71.1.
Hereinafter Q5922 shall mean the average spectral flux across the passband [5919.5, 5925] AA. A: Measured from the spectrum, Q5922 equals 73.7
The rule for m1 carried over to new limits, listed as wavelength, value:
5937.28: 70.9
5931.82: 70.8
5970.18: 70.5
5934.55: 69.5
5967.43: 69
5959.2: 71.2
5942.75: 70.8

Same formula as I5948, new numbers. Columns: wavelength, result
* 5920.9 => 76.3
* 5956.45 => 70.4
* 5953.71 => 69.9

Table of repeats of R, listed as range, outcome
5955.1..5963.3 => 70.9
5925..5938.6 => 69.7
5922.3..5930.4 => 69.6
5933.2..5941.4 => 70.7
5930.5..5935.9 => 70.2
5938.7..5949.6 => 70.4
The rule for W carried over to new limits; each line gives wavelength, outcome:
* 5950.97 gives 70.8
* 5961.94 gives 71.2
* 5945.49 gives 72.2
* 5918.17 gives 70.7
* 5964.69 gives 71.2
